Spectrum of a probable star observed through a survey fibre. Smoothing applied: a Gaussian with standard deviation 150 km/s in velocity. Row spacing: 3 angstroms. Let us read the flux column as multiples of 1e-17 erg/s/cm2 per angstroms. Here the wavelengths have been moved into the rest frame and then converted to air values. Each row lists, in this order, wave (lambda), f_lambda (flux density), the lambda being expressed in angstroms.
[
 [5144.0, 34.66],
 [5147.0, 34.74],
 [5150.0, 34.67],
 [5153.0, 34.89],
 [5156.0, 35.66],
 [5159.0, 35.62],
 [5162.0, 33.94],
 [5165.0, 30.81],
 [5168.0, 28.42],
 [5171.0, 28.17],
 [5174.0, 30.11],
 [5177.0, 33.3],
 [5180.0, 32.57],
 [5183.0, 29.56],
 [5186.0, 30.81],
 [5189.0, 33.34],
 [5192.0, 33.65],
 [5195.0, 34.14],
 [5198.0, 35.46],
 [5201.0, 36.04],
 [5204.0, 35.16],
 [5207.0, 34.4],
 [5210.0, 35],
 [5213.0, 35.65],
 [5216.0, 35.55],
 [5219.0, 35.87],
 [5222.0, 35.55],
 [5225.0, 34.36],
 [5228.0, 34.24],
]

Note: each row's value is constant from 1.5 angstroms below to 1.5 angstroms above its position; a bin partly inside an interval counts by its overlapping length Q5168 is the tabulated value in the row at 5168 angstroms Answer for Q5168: 28.42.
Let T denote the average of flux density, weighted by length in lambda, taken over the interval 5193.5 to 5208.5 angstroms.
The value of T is 35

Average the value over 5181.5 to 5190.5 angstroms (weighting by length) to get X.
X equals 31.2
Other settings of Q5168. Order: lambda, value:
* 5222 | 35.55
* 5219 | 35.87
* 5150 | 34.67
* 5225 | 34.36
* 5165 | 30.81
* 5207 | 34.4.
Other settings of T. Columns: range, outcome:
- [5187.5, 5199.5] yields 34.1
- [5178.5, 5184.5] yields 31.1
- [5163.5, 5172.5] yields 29.1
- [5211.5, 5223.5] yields 35.7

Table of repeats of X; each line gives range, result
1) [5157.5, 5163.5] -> 34.8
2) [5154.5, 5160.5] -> 35.6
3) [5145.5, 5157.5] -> 35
